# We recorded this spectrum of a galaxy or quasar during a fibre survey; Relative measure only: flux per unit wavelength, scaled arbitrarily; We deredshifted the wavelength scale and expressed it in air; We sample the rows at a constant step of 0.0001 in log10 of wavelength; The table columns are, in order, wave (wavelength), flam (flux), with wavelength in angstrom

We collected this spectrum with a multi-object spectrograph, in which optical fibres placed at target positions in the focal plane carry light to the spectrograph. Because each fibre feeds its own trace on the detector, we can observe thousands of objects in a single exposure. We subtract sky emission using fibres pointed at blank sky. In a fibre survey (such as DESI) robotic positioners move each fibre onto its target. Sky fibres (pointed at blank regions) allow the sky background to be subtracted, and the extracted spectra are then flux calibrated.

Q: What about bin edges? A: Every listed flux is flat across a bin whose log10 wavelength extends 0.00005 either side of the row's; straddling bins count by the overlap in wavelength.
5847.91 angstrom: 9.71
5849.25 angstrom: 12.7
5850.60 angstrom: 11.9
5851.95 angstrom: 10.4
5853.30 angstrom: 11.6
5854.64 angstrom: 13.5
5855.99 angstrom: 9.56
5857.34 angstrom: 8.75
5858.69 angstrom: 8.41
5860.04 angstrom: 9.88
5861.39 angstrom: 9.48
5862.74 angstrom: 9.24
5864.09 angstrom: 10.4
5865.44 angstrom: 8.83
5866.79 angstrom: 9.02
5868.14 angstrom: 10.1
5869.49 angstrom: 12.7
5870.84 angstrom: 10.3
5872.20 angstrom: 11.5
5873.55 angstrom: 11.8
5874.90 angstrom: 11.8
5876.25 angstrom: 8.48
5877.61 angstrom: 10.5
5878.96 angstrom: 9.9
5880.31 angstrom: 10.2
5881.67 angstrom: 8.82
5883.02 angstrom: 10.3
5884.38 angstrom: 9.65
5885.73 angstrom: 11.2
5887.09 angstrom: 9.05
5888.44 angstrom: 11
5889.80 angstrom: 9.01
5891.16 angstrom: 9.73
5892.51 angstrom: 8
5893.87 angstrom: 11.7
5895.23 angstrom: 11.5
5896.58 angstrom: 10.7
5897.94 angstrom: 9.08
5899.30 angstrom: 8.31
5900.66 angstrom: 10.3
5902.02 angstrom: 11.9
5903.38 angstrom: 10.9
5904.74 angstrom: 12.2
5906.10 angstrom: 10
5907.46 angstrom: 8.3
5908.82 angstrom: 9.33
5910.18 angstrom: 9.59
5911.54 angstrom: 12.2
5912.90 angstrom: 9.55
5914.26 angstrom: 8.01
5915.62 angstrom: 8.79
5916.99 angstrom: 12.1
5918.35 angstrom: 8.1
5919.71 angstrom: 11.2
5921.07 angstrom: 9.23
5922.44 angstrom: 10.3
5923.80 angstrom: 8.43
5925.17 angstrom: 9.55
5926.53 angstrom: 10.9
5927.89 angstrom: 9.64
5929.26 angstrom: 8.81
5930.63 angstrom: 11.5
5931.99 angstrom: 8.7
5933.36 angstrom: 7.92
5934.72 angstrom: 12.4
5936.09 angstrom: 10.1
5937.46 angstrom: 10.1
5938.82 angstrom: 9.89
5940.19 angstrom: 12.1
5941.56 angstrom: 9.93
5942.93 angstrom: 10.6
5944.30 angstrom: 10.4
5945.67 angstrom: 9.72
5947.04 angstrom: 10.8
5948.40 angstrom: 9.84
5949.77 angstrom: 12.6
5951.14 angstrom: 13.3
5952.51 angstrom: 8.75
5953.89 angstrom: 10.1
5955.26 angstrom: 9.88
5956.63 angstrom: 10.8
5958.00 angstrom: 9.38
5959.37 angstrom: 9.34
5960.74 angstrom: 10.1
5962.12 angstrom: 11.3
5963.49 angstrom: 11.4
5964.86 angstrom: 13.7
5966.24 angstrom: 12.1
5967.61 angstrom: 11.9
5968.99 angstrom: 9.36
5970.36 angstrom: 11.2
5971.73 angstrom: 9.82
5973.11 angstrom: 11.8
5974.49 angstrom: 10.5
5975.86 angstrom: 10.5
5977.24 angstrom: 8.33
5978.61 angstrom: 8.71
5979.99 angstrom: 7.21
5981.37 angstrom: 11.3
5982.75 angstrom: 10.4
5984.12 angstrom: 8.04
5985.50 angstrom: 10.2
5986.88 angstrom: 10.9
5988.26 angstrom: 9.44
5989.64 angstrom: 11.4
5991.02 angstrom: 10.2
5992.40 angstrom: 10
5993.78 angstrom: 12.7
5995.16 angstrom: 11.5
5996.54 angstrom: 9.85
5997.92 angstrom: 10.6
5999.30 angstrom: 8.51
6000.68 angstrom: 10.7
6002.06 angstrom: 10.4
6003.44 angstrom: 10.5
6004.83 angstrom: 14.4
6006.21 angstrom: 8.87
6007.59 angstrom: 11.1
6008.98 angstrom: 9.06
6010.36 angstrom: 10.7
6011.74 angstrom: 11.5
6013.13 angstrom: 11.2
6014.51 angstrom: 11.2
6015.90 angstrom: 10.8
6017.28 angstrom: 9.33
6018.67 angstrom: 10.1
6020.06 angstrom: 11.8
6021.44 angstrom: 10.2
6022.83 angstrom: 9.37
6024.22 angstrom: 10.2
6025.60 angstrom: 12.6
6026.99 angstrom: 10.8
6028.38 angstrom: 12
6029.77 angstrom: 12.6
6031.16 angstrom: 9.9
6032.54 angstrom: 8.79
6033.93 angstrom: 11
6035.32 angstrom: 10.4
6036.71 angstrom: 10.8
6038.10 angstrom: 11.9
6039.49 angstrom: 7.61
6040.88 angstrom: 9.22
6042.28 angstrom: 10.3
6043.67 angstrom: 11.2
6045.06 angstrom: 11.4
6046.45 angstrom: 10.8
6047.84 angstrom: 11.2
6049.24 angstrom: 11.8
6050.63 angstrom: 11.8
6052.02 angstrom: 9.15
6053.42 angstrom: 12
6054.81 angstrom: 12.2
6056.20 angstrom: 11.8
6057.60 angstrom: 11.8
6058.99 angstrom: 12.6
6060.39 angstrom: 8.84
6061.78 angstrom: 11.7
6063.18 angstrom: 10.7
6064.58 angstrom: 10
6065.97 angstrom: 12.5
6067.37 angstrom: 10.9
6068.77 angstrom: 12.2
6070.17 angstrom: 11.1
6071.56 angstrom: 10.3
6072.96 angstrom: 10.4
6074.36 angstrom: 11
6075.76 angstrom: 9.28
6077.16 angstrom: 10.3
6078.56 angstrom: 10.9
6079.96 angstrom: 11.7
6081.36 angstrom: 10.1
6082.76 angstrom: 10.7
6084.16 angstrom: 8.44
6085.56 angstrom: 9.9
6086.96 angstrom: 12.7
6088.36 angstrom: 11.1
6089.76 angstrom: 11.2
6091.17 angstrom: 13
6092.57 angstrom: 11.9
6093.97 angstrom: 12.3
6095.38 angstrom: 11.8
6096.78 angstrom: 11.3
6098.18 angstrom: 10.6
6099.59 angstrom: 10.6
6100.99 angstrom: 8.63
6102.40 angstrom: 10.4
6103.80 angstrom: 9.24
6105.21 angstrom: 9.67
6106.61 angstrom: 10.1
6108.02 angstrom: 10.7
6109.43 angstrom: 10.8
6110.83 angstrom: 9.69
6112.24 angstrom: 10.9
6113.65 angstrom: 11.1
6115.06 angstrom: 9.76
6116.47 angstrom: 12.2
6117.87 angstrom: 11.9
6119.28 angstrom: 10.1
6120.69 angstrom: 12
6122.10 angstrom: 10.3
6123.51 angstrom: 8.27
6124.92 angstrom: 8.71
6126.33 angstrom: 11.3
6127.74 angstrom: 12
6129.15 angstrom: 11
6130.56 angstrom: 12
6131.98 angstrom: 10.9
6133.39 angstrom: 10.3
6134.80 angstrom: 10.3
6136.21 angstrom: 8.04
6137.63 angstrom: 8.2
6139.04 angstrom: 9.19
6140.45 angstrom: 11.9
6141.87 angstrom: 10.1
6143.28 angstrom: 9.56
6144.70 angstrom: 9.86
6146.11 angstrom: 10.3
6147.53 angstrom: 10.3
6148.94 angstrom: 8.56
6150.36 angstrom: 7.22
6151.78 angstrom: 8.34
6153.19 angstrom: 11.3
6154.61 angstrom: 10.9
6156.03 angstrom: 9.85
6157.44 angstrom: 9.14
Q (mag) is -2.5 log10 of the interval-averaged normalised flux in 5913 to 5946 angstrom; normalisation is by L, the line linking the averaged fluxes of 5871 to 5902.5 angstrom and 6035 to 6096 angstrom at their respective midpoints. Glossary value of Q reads 0.05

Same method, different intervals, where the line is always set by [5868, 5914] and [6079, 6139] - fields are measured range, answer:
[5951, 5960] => 0.03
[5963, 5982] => -0.02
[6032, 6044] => 0.04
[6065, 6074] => -0.07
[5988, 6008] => -0.03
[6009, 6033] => -0.03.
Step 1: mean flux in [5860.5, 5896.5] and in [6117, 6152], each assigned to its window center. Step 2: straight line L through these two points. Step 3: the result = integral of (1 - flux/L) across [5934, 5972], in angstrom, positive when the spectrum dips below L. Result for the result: -2.3 angstrom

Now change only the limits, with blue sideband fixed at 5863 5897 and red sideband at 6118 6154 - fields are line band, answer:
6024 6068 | -3.7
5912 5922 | 0.5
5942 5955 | -0.6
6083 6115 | -2.1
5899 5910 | 0.0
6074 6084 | -0.4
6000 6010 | -0.6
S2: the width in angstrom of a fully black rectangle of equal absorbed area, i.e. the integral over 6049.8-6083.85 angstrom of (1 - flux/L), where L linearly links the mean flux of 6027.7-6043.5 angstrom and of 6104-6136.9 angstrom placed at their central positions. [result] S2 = -1.7 angstrom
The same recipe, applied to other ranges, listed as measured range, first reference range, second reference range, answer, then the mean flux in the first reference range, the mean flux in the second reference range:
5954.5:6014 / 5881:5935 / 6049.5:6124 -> -0.9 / 9.93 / 10.9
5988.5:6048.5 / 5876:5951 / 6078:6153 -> -2.3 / 10.1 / 10.4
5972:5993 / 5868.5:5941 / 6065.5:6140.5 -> 0.8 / 10.1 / 10.6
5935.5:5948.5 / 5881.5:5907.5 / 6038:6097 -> 0.0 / 10.2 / 11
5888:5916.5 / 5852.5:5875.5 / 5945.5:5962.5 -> 1.1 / 10.4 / 10.5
